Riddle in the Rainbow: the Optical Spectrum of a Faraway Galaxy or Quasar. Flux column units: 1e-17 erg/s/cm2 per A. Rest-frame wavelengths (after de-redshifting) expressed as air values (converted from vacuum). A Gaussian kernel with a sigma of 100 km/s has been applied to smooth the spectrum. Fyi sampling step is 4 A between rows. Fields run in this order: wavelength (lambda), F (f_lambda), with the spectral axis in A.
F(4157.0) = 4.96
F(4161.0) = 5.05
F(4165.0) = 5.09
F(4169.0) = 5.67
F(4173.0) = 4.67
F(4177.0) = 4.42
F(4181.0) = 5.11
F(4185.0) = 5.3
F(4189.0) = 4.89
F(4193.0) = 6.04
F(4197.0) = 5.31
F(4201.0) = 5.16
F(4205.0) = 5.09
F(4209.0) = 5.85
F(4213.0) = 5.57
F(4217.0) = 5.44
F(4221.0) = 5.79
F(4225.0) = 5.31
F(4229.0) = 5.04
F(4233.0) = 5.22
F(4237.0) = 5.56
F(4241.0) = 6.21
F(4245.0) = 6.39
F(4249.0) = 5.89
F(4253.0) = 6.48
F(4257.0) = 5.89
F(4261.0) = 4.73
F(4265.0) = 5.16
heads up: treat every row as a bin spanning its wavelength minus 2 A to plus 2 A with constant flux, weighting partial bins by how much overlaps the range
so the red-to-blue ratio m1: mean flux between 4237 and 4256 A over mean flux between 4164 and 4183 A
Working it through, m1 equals 1.2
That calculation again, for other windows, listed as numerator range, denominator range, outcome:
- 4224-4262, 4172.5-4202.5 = 1.11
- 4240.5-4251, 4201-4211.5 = 1.14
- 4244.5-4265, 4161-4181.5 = 1.16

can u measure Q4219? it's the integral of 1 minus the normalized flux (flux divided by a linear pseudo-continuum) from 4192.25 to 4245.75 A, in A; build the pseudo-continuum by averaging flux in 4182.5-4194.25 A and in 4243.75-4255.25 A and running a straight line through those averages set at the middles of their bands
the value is 2.3 A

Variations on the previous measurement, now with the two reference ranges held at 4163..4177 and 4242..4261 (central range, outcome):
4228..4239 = 1.0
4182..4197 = -0.3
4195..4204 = 0.3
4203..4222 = 0.0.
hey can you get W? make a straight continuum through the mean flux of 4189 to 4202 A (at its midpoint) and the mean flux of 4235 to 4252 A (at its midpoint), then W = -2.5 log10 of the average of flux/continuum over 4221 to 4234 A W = 0.11 mag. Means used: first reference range 5.44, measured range 5.28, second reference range 6.04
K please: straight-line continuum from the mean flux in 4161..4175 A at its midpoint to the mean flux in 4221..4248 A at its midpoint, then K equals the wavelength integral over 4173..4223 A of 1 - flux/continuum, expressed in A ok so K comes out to 0.57 A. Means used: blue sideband 5.13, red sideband 5.64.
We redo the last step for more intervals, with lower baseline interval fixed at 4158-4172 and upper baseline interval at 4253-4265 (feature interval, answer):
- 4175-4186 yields 0.7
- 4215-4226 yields -0.3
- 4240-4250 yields -1.4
